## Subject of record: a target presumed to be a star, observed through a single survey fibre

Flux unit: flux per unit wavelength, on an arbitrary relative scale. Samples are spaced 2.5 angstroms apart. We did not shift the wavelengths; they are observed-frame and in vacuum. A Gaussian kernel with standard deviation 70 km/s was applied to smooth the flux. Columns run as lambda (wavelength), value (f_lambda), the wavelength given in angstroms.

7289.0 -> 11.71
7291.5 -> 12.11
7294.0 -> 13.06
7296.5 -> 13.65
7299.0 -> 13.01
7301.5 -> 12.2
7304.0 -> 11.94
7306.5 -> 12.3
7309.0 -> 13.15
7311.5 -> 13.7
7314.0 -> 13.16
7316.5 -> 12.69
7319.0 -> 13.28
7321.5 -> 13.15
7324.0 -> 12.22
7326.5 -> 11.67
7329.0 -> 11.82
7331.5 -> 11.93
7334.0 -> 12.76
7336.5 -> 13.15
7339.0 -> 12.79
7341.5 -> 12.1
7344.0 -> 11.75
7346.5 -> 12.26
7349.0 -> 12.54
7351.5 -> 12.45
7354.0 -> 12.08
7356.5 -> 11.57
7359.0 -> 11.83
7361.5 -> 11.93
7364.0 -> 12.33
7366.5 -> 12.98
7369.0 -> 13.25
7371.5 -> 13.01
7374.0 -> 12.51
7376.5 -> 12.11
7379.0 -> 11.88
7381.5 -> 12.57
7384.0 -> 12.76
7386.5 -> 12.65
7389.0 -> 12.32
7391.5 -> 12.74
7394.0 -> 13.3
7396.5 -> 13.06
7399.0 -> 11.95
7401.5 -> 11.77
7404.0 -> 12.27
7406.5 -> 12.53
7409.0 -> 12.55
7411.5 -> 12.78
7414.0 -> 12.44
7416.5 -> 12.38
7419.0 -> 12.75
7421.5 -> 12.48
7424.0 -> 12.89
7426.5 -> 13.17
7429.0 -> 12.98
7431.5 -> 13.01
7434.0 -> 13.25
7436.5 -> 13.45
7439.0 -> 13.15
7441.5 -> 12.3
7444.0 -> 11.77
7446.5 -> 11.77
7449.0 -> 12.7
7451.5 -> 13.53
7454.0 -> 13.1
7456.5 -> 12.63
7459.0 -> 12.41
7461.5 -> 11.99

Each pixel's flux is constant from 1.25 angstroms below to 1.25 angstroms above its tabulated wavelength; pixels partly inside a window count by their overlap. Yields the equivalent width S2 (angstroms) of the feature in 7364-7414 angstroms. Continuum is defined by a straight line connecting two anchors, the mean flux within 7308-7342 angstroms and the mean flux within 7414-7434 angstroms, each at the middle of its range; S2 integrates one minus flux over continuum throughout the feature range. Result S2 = 0.8 angstroms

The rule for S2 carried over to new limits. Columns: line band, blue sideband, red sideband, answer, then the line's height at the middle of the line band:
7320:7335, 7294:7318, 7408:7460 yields 0.69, 12.9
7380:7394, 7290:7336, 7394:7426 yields -0.10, 12.6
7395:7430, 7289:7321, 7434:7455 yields 0.52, 12.8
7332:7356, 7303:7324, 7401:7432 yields 0.80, 12.8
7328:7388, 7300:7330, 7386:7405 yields 0.86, 12.6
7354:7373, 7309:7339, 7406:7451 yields 0.47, 12.7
